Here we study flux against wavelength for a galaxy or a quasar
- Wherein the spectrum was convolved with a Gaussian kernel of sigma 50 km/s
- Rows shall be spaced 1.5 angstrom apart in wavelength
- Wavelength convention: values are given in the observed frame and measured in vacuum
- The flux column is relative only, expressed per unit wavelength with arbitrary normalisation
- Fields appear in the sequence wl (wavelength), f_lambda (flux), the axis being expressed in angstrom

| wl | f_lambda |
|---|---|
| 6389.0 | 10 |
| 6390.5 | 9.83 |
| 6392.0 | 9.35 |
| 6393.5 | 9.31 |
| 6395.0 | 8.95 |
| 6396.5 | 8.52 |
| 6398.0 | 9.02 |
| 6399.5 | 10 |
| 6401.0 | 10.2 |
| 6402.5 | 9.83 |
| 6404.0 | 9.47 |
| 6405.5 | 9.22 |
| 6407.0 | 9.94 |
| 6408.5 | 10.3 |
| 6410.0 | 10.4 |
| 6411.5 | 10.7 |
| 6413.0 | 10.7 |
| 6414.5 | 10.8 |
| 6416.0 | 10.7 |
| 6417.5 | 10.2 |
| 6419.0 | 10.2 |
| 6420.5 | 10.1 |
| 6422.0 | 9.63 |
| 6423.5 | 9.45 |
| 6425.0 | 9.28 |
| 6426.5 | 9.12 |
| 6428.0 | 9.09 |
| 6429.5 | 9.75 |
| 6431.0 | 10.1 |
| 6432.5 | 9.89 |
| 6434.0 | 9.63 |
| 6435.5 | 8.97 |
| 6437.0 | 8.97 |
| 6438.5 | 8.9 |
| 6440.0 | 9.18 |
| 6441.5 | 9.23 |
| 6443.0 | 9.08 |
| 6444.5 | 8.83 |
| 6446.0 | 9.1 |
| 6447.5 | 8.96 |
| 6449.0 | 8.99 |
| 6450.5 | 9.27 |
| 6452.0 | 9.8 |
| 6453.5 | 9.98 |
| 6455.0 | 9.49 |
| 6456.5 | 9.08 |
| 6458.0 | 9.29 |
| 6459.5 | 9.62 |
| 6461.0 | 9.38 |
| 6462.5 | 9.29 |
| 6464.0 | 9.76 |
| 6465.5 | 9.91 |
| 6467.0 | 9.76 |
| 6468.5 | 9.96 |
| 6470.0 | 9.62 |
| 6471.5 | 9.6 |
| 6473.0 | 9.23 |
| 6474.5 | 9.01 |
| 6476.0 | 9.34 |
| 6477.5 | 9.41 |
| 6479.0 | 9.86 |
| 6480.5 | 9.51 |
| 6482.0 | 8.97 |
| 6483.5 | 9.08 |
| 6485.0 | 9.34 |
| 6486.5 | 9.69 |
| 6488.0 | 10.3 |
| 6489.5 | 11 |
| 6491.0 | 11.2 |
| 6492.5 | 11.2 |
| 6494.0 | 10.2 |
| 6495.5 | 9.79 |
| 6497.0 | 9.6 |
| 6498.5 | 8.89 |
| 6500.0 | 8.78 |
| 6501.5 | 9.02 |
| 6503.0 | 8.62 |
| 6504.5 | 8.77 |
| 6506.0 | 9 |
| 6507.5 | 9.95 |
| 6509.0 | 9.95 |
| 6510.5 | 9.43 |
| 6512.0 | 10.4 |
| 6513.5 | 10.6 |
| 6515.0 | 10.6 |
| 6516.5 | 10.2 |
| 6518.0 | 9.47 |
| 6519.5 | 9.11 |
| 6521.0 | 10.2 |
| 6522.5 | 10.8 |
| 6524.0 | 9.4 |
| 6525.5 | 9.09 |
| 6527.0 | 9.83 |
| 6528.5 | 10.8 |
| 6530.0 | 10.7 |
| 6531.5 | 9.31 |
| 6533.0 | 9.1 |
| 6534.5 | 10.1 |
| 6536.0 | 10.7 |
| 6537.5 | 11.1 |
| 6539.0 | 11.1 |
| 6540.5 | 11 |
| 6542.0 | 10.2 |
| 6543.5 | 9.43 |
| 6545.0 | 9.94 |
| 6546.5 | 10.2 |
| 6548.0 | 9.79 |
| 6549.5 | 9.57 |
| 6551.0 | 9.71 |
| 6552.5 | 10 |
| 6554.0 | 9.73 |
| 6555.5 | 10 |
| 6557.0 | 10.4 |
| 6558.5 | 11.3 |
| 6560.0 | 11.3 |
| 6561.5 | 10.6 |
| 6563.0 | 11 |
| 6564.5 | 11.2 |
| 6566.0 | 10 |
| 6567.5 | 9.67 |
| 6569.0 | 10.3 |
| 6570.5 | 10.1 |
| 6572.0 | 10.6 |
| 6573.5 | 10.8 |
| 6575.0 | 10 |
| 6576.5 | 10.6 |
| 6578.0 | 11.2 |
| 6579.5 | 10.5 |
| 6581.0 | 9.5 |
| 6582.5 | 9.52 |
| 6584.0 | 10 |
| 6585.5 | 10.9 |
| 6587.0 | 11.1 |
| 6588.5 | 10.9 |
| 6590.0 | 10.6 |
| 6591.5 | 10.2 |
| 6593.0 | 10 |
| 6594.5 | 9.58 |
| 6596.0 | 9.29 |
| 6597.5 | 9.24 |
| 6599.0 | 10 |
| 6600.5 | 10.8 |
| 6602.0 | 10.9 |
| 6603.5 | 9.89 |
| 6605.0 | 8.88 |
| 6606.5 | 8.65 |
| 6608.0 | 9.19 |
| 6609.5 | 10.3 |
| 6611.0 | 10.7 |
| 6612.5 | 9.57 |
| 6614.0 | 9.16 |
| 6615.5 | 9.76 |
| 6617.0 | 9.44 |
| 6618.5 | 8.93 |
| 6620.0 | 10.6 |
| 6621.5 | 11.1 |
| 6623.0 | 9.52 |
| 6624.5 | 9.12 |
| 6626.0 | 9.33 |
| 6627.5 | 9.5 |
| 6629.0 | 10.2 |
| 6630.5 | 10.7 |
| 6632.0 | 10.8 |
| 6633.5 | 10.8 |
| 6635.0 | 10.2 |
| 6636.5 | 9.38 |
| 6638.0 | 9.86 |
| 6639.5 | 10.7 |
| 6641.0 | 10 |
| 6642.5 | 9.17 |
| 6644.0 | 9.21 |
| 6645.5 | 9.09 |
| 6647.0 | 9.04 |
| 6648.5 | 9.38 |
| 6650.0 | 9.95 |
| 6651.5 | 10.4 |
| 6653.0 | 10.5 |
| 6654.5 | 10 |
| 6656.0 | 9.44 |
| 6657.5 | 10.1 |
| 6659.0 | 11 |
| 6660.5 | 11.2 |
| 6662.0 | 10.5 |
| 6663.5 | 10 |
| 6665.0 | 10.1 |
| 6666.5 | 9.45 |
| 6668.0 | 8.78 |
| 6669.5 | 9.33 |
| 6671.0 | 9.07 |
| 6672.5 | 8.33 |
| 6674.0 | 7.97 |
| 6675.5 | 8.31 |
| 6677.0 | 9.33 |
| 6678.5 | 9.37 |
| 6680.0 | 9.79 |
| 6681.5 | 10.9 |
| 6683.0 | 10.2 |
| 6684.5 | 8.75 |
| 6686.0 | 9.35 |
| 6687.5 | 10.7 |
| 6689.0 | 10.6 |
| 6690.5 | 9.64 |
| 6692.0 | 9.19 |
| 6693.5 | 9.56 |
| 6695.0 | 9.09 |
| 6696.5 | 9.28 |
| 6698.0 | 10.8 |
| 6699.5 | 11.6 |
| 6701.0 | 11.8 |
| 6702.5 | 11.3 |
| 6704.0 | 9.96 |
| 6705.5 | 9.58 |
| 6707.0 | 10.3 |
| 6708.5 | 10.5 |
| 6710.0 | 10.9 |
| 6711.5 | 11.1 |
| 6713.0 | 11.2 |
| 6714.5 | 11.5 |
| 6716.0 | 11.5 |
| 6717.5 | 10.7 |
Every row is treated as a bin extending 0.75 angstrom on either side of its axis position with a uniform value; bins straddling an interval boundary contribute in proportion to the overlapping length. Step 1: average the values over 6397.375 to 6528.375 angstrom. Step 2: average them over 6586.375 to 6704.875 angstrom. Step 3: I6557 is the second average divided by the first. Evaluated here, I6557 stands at 1.02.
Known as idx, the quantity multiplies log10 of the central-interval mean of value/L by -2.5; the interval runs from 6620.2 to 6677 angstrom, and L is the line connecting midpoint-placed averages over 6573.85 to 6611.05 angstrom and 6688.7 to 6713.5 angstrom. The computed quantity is 0.05 mag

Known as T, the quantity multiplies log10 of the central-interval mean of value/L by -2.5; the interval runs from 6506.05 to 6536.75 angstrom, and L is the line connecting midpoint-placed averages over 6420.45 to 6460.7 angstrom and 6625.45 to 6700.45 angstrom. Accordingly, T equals -0.05 mag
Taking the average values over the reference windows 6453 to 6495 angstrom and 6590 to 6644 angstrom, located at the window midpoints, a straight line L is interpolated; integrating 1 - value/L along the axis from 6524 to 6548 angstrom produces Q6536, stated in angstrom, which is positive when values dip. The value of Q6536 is -0.9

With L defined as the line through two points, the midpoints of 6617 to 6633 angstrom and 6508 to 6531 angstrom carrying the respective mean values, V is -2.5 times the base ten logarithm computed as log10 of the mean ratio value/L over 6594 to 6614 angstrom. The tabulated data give 0.03 mag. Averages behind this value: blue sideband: 10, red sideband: 9.97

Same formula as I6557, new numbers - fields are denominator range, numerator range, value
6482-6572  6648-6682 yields 0.97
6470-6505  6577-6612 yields 1.05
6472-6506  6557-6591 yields 1.10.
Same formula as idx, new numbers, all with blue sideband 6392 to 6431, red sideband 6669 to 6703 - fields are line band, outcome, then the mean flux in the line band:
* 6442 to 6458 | 0.060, 9.26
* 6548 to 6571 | -0.059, 10.3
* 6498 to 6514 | 0.044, 9.39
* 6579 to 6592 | -0.065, 10.4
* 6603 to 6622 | 0.008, 9.68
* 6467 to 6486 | 0.040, 9.43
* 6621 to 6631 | -0.014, 9.88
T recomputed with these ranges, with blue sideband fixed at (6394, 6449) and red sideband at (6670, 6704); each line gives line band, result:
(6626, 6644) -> -0.03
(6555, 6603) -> -0.07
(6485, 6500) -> -0.05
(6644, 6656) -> 0.00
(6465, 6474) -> 0.00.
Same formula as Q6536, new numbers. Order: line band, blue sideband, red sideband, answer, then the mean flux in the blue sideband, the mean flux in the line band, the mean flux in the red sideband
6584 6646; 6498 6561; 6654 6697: -1.1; 9.95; 9.94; 9.63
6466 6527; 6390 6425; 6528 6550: 2.3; 9.85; 9.7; 10.2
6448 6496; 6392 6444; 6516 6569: 1.0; 9.66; 9.68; 10.2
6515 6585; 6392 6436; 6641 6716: -2.4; 9.77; 10.2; 9.95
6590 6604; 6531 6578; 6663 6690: 0.0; 10.3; 10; 9.46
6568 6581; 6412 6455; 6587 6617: -0.8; 9.57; 10.4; 9.89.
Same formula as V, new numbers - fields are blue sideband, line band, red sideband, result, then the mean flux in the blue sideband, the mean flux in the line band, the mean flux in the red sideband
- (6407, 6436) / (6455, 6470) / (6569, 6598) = 0.05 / 9.96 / 9.56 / 10.3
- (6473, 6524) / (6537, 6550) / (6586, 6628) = -0.05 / 9.72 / 10.3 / 9.87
